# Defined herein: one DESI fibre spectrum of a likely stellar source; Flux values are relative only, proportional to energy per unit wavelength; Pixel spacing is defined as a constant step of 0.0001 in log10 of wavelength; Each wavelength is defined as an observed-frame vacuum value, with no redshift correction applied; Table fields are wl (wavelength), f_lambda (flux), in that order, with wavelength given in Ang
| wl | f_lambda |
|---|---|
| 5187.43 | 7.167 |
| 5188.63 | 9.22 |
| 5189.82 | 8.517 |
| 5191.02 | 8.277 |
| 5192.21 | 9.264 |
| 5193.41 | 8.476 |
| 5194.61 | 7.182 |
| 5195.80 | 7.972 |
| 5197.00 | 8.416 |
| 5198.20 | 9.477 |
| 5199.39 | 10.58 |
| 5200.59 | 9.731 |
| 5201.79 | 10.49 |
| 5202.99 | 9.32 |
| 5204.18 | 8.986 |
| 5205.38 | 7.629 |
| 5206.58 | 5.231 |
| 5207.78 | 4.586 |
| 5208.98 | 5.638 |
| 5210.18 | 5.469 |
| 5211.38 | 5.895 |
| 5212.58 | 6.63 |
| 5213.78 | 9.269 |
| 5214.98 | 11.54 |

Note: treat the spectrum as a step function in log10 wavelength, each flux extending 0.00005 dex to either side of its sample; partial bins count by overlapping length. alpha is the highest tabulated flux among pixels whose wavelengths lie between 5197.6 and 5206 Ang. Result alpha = 10.58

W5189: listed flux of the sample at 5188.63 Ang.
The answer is 9.22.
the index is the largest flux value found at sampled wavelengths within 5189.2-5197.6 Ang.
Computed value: 9.264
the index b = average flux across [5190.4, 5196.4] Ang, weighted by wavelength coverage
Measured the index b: 8.23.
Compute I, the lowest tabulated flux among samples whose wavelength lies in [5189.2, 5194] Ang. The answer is 8.277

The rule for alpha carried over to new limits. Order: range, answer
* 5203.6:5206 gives 8.986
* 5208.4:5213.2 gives 6.63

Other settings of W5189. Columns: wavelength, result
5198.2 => 9.477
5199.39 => 10.58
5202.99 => 9.32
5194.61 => 7.182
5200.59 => 9.731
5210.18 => 5.469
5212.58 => 6.63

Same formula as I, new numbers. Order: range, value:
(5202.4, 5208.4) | 4.586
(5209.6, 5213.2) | 5.469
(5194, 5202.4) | 7.182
